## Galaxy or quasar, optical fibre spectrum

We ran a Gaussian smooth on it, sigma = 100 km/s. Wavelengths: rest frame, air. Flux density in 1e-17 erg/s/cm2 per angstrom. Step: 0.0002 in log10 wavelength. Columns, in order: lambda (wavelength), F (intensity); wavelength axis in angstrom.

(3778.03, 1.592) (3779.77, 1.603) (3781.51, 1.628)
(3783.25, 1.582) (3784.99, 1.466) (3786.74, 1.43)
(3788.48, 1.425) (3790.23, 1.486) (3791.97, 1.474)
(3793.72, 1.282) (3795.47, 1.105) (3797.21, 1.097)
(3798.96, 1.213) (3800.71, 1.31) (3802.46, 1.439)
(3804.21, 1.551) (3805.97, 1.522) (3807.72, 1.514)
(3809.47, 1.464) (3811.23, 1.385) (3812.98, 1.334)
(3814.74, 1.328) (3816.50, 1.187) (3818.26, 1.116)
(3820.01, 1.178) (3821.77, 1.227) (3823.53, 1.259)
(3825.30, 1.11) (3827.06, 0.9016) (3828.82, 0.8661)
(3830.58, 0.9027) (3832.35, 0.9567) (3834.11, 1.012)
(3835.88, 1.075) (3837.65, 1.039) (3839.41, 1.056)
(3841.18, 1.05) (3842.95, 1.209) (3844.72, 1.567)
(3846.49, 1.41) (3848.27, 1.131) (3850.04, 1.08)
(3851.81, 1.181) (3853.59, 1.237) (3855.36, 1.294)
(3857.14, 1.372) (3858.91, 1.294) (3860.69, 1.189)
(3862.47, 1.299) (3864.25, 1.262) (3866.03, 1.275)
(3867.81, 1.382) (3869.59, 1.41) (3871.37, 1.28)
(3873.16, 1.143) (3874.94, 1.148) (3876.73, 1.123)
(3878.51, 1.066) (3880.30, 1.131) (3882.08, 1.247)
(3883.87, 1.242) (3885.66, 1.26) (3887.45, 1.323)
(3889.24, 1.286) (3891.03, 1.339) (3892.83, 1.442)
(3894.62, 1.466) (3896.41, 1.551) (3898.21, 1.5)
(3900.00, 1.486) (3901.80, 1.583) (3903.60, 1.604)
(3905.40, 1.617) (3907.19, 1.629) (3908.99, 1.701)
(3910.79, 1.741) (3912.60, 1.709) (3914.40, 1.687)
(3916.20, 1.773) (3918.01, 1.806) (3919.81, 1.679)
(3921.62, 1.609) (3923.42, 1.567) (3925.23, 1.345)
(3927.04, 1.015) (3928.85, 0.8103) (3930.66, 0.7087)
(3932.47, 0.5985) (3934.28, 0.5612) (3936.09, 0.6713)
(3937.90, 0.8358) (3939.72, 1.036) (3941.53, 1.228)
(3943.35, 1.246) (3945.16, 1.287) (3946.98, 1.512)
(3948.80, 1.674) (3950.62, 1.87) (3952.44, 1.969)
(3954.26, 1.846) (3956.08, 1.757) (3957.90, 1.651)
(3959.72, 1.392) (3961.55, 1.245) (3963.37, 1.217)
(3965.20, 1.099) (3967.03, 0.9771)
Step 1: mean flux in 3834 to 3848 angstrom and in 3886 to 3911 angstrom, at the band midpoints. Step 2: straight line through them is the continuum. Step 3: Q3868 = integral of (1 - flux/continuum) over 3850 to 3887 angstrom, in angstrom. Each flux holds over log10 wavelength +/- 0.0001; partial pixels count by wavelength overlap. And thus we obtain 2.7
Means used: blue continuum 1.18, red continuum 1.51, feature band 1.24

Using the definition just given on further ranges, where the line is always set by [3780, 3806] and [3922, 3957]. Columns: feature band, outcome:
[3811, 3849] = 6.03 angstrom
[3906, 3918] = -4.12 angstrom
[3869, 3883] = 1.33 angstrom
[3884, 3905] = -2.34 angstrom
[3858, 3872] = 0.27 angstrom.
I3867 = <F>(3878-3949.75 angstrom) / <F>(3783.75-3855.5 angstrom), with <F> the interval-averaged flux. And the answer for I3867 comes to 1.08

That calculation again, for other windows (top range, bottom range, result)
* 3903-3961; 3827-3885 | 1.19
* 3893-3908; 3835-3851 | 1.31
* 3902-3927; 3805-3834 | 1.36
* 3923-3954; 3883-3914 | 0.79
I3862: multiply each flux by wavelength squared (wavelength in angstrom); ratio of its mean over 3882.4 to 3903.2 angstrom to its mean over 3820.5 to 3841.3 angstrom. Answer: 1.40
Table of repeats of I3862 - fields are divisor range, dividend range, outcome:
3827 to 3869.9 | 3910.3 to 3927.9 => 1.40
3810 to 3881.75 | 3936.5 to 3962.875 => 1.29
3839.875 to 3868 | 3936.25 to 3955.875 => 1.19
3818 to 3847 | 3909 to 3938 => 1.21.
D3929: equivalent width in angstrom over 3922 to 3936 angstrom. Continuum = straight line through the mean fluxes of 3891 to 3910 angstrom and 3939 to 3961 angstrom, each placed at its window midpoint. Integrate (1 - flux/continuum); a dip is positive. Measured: 5.36 angstrom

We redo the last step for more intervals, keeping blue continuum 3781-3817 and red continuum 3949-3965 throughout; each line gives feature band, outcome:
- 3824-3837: 4.1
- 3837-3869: 4.8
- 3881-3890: 1.4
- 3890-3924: -1.6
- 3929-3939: 5.6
